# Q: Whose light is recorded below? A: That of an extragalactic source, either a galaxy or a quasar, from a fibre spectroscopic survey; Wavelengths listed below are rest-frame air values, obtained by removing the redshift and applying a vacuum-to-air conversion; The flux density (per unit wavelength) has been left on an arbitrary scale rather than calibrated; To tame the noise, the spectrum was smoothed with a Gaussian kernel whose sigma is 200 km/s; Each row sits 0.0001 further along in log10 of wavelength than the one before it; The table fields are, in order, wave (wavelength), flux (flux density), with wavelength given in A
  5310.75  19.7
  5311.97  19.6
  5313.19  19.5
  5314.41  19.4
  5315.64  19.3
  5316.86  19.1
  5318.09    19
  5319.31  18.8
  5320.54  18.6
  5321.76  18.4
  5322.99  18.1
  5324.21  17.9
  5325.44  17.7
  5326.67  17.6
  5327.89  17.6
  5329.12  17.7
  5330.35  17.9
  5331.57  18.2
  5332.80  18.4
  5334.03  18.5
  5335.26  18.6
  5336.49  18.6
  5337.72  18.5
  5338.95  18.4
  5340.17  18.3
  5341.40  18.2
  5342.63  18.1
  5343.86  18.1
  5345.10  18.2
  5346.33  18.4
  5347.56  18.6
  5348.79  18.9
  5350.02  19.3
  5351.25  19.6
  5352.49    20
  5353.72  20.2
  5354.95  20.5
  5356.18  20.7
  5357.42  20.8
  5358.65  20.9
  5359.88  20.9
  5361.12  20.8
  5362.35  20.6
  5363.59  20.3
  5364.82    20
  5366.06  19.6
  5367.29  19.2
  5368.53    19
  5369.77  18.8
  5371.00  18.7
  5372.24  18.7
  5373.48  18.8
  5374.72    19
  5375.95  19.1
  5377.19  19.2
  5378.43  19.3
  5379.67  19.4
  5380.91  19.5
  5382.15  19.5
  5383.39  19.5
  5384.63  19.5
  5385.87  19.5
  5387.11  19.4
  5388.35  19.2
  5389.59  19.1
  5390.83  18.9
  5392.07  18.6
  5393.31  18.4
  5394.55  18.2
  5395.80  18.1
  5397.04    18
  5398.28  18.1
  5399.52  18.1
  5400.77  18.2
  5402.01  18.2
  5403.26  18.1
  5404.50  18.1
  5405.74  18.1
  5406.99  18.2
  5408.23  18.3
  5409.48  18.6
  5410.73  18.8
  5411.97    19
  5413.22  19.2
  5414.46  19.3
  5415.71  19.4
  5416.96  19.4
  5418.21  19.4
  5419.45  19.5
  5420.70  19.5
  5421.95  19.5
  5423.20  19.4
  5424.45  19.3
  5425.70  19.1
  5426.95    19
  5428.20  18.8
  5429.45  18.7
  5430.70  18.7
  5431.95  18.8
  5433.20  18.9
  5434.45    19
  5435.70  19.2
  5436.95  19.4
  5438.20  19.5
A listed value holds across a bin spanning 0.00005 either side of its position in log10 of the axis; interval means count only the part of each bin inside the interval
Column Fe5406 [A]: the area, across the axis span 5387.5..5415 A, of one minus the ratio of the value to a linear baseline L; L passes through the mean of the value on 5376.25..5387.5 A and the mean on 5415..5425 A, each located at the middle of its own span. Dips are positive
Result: 1.3 A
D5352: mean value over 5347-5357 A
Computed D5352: 19.8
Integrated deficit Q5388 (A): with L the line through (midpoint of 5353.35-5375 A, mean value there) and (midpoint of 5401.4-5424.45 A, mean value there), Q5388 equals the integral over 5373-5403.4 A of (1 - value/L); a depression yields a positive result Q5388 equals 0.9 A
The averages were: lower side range 19.9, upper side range 18.9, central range 18.8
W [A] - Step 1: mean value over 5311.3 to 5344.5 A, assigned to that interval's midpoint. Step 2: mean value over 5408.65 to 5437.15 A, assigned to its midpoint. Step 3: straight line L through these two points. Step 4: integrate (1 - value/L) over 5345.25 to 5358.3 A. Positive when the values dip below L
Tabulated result -0.7 A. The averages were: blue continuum 18.4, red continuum 19.1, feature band 19.7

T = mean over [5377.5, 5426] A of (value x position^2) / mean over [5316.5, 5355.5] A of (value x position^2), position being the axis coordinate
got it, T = 1.04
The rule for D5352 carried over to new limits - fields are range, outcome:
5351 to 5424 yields 19.2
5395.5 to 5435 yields 18.8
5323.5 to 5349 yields 18.2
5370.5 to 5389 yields 19.2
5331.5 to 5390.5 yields 19.3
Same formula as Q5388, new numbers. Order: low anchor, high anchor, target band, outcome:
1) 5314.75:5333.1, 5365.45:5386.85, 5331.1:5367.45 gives -1.13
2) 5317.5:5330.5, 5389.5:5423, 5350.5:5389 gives -2.61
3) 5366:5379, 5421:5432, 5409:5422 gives -0.13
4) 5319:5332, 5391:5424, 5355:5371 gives -1.54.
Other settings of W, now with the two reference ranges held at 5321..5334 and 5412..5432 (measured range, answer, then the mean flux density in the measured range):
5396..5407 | 0.5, 18.1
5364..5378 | -0.4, 19.1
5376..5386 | -0.4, 19.4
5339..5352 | -0.3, 18.6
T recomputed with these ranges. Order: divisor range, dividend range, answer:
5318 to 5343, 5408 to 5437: 1.08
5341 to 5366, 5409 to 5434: 1.00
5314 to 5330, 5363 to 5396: 1.06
